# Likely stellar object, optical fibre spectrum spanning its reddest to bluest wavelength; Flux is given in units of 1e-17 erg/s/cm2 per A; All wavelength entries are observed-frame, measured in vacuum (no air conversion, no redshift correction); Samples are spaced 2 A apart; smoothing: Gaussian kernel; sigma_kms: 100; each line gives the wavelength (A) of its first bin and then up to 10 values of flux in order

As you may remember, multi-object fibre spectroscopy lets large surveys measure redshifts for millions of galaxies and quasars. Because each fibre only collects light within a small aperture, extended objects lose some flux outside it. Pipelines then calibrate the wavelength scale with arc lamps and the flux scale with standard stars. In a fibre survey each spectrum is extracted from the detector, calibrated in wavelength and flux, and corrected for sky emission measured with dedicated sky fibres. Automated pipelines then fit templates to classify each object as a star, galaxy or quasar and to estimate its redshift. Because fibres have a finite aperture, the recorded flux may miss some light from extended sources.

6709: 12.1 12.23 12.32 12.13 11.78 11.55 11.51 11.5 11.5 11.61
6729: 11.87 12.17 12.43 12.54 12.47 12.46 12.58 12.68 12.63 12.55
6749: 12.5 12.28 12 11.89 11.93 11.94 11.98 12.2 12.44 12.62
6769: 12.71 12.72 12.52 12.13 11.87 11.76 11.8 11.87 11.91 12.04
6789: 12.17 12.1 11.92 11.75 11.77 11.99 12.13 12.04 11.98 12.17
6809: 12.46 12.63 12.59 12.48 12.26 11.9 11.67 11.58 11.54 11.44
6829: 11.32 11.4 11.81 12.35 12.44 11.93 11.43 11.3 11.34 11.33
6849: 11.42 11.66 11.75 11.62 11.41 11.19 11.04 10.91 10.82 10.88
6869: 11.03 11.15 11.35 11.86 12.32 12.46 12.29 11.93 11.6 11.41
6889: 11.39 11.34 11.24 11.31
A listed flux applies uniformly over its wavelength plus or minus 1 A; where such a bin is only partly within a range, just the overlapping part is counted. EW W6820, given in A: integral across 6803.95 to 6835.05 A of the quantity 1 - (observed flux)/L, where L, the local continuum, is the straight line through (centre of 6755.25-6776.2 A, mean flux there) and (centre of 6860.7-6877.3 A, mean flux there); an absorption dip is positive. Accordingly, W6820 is -0.6 A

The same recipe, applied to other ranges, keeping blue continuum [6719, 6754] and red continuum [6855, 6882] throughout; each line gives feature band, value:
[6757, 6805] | -0.7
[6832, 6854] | -0.2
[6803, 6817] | -0.7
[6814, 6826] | -0.2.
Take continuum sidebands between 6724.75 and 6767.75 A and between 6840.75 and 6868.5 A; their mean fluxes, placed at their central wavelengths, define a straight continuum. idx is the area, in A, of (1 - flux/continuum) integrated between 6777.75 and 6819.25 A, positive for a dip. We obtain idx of -1.1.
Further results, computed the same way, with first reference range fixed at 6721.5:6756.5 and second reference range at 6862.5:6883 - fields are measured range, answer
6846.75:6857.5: 0.1 A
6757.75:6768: -0.1 A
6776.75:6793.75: 0.0 A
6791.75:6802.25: 0.0 A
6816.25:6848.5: 0.2 A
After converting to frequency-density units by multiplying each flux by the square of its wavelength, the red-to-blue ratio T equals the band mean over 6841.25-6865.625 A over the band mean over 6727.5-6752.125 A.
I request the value 0.9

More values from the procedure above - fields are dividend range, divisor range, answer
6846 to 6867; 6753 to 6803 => 0.96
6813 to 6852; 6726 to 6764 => 0.98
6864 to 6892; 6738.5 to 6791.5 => 0.98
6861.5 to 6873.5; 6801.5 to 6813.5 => 0.91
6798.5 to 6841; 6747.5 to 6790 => 1.00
